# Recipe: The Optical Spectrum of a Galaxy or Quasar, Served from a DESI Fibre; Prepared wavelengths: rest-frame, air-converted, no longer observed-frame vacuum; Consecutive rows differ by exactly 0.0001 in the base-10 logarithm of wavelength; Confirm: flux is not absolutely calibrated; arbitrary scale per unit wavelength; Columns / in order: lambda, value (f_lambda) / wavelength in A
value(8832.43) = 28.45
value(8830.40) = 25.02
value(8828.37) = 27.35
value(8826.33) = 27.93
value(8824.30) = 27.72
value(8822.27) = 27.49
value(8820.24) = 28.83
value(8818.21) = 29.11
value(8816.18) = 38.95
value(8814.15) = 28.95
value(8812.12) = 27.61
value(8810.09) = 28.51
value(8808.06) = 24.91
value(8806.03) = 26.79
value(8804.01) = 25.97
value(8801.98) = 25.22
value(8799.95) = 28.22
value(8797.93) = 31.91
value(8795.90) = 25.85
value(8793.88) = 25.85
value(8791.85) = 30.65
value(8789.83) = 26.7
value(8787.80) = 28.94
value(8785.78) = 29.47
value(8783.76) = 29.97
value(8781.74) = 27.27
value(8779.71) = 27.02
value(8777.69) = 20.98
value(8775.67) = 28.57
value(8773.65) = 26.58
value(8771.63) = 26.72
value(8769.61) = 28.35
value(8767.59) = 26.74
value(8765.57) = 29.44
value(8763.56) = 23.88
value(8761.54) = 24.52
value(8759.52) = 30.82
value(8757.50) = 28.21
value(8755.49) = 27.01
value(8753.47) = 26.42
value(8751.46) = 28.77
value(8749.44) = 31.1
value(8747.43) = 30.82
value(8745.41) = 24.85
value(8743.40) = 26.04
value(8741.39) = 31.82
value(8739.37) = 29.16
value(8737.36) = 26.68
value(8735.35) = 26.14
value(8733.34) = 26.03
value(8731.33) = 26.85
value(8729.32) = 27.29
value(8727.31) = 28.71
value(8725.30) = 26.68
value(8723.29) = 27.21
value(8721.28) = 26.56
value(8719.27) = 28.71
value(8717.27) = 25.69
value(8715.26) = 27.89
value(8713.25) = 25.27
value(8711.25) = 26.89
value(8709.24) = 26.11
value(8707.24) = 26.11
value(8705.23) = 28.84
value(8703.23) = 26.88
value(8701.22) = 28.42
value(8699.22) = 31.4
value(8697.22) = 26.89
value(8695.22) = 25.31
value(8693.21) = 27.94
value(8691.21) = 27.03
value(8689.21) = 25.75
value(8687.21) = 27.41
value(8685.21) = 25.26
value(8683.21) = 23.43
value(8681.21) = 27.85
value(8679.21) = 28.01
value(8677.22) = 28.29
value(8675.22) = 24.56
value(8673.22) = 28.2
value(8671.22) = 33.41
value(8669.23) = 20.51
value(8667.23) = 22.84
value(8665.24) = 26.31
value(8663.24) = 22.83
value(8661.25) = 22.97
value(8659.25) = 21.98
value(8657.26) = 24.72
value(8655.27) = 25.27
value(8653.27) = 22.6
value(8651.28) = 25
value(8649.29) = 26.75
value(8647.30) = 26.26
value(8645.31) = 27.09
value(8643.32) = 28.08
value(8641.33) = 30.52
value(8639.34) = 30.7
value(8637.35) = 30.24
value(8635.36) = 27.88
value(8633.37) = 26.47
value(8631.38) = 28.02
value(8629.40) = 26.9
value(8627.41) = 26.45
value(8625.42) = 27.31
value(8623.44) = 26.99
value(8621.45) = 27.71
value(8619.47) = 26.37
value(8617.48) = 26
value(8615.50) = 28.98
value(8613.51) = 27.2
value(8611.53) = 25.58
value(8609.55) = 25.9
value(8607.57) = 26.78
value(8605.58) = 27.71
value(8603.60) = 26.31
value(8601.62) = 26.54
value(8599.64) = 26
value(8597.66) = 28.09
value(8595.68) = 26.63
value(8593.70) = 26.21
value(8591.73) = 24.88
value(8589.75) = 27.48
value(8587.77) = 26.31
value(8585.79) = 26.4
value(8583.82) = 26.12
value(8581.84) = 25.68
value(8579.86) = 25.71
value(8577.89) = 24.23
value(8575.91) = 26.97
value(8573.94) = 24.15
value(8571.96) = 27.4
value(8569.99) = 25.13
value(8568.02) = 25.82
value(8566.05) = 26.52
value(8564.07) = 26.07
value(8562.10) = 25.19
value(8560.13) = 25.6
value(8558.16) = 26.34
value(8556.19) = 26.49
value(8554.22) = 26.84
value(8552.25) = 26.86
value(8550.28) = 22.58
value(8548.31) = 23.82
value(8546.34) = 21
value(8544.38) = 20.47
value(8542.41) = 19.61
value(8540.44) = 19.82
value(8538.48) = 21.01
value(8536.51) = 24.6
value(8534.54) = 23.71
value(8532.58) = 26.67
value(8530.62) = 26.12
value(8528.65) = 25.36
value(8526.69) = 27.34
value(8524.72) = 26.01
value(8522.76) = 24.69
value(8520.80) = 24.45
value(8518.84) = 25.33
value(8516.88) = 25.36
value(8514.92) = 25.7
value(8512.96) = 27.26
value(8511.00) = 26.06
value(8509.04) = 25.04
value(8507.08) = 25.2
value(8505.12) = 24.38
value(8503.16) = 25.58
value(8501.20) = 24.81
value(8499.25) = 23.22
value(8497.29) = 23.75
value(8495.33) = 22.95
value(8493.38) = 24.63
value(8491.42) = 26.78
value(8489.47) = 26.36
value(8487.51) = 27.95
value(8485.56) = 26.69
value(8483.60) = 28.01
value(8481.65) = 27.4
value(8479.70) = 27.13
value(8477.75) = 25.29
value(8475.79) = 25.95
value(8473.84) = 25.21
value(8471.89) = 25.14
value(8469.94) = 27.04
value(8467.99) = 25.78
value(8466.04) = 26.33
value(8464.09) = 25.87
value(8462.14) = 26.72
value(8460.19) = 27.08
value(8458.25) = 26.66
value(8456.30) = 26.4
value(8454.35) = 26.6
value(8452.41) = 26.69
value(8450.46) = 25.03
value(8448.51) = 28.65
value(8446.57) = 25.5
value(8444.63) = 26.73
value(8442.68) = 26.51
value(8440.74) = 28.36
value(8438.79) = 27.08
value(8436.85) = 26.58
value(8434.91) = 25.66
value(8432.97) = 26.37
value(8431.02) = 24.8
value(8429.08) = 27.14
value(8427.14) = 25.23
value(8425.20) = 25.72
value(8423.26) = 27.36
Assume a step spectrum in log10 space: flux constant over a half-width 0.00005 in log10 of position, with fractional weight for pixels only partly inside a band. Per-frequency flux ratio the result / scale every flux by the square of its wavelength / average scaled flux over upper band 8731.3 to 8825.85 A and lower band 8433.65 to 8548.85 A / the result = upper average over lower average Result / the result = 1.2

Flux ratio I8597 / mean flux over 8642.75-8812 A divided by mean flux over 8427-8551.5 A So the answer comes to 1.1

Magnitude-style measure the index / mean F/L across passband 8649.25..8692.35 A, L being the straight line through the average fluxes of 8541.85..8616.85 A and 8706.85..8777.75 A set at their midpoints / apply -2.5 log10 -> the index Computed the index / 0.05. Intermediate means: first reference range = 25.7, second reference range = 27.3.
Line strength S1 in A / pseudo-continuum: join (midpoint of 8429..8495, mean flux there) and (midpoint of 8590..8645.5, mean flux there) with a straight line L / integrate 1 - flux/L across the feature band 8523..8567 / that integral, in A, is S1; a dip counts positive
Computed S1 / 3.96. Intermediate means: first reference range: 26.4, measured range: 24.5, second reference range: 27.3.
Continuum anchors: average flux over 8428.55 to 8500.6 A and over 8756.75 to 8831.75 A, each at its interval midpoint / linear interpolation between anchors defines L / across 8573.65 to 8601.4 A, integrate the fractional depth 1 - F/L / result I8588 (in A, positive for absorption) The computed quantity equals 0.7 A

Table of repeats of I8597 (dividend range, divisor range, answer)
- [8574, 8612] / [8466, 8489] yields 0.99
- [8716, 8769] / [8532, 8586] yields 1.12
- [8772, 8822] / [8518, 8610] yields 1.11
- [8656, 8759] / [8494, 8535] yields 1.07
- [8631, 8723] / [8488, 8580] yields 1.07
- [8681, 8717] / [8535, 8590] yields 1.09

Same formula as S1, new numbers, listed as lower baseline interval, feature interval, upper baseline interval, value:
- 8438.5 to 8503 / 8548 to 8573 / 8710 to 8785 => 0.72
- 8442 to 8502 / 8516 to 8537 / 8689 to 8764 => 0.75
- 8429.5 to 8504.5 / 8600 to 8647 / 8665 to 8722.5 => -1.44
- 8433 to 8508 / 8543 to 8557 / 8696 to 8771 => 1.41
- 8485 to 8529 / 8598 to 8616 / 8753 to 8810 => -0.46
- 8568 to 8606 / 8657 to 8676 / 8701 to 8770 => 1.42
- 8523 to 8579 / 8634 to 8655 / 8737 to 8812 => -1.22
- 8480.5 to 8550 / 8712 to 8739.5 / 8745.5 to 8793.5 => 0.20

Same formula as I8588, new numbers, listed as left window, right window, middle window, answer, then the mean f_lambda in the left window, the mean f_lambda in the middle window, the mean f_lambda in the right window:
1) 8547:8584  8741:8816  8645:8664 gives 1.4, 25.6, 24.5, 27.7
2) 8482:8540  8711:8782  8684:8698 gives 0.2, 25.3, 26.5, 27.3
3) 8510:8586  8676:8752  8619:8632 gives -0.5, 25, 27.1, 27.4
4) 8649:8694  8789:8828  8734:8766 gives -0.8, 25.6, 27.8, 28.3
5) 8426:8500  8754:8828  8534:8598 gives 4.2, 26.2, 24.9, 27.8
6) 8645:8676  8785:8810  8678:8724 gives -2.2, 25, 27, 27.6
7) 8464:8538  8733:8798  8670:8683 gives -0.5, 25.6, 28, 27.6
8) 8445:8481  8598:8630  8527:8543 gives 1.8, 26.3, 23.6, 26.8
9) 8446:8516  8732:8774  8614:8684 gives 1.2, 26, 26.5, 27.6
